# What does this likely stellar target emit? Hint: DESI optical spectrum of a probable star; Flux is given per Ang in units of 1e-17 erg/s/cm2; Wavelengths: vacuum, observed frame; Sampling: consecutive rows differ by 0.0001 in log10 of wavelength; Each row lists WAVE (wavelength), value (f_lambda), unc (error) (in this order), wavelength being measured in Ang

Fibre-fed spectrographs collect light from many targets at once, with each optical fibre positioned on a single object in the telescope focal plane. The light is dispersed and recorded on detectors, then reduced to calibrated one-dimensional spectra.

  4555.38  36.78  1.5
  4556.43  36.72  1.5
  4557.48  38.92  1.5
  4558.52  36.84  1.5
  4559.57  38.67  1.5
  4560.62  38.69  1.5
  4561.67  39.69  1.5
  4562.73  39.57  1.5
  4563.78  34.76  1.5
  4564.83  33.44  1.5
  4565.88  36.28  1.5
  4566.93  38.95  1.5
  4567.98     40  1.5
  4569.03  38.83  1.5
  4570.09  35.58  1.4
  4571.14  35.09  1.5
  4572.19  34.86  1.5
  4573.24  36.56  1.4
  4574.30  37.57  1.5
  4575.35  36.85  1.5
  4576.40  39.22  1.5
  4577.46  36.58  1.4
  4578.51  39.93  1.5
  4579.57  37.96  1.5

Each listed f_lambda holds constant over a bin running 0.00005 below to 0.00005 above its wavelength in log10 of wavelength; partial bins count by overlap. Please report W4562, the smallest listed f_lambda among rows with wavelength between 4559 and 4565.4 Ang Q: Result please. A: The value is 33.44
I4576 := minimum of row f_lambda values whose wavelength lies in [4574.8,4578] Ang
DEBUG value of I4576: 36.58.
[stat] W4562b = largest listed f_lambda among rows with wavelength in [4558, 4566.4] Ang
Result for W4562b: 39.69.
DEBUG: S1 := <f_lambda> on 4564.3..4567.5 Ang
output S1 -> 36.3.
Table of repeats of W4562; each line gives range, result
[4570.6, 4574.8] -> 34.86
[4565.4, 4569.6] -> 36.28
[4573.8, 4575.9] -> 36.85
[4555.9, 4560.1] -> 36.72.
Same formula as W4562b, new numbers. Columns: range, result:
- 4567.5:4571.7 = 40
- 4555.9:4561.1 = 38.92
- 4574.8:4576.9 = 39.22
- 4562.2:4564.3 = 39.57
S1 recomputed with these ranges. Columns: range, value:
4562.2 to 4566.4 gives 36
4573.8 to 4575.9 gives 37.4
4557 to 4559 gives 38.1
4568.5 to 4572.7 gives 36.1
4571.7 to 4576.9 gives 37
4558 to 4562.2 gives 38.5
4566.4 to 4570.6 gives 38.3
